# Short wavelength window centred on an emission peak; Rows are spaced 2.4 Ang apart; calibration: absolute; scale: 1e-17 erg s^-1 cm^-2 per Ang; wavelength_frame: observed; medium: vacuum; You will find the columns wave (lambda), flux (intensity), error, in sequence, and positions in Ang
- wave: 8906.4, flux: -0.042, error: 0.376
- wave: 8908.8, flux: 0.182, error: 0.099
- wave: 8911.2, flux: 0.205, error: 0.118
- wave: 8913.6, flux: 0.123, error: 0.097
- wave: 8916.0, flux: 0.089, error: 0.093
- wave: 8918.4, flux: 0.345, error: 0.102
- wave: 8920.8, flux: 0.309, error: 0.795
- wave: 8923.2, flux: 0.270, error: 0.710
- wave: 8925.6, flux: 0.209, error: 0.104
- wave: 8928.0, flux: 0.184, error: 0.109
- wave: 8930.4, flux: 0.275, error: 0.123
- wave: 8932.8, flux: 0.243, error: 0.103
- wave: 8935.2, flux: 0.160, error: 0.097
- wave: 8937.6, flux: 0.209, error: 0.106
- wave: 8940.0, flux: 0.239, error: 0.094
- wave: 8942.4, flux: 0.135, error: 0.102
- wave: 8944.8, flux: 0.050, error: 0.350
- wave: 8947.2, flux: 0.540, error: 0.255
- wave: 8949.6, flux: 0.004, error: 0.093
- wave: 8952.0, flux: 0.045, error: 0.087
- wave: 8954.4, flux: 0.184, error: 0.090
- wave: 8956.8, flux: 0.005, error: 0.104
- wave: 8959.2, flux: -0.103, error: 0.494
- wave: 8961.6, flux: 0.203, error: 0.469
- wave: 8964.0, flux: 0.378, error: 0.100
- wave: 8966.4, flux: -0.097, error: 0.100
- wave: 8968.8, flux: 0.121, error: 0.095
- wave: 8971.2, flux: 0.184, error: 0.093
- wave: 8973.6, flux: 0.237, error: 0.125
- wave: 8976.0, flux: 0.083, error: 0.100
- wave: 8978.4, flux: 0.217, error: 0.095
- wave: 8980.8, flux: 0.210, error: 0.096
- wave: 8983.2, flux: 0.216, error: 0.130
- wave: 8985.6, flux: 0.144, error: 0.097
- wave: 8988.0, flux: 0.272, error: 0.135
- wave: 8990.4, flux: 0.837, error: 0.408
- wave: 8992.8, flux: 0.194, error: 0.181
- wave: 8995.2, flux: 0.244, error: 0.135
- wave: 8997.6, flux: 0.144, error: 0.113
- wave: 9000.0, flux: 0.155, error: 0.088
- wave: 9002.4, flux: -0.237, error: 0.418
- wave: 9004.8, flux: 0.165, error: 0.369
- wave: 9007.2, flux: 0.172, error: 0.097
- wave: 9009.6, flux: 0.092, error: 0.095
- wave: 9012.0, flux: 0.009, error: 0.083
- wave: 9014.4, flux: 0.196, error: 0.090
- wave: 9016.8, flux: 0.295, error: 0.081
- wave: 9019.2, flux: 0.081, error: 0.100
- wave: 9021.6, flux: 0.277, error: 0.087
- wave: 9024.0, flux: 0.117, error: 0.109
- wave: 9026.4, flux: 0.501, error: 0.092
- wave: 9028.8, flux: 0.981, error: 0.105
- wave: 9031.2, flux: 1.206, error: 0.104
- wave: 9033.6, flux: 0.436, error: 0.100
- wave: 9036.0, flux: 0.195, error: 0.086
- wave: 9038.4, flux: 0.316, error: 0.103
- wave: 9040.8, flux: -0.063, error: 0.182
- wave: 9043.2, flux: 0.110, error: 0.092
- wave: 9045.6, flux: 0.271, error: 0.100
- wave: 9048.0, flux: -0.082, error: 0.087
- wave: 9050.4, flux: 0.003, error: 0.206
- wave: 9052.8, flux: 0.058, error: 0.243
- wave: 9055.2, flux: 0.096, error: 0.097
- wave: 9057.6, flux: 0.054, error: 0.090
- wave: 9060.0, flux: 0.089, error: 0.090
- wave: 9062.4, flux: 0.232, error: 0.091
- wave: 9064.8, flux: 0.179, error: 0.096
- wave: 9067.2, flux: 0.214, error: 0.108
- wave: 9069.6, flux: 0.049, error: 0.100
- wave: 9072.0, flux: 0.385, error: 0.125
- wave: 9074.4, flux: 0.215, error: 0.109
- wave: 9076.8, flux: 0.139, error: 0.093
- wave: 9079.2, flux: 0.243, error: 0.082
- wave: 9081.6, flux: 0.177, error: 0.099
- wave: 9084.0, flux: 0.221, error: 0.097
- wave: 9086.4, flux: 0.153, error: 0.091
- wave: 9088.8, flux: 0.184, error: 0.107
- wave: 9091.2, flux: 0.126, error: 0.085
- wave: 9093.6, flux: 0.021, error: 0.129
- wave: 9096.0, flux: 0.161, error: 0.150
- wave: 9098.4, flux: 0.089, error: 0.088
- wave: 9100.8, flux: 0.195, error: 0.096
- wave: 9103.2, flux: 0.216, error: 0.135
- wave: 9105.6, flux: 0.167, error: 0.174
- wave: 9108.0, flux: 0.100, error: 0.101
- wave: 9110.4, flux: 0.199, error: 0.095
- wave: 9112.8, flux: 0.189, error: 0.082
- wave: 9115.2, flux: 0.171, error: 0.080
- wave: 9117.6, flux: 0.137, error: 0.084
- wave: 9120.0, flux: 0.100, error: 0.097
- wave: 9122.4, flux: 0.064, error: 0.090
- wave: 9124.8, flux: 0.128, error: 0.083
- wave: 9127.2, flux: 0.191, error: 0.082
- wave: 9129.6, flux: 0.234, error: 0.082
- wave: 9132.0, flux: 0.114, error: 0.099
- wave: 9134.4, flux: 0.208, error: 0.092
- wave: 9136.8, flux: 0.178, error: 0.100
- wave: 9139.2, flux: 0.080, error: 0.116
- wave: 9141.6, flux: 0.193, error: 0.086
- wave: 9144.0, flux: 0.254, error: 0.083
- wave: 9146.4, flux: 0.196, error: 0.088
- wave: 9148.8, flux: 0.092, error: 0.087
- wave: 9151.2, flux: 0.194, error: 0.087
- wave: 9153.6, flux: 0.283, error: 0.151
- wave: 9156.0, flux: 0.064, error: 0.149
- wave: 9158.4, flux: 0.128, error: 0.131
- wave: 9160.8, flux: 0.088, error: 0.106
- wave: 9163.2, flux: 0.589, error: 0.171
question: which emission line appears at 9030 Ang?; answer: Hbeta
